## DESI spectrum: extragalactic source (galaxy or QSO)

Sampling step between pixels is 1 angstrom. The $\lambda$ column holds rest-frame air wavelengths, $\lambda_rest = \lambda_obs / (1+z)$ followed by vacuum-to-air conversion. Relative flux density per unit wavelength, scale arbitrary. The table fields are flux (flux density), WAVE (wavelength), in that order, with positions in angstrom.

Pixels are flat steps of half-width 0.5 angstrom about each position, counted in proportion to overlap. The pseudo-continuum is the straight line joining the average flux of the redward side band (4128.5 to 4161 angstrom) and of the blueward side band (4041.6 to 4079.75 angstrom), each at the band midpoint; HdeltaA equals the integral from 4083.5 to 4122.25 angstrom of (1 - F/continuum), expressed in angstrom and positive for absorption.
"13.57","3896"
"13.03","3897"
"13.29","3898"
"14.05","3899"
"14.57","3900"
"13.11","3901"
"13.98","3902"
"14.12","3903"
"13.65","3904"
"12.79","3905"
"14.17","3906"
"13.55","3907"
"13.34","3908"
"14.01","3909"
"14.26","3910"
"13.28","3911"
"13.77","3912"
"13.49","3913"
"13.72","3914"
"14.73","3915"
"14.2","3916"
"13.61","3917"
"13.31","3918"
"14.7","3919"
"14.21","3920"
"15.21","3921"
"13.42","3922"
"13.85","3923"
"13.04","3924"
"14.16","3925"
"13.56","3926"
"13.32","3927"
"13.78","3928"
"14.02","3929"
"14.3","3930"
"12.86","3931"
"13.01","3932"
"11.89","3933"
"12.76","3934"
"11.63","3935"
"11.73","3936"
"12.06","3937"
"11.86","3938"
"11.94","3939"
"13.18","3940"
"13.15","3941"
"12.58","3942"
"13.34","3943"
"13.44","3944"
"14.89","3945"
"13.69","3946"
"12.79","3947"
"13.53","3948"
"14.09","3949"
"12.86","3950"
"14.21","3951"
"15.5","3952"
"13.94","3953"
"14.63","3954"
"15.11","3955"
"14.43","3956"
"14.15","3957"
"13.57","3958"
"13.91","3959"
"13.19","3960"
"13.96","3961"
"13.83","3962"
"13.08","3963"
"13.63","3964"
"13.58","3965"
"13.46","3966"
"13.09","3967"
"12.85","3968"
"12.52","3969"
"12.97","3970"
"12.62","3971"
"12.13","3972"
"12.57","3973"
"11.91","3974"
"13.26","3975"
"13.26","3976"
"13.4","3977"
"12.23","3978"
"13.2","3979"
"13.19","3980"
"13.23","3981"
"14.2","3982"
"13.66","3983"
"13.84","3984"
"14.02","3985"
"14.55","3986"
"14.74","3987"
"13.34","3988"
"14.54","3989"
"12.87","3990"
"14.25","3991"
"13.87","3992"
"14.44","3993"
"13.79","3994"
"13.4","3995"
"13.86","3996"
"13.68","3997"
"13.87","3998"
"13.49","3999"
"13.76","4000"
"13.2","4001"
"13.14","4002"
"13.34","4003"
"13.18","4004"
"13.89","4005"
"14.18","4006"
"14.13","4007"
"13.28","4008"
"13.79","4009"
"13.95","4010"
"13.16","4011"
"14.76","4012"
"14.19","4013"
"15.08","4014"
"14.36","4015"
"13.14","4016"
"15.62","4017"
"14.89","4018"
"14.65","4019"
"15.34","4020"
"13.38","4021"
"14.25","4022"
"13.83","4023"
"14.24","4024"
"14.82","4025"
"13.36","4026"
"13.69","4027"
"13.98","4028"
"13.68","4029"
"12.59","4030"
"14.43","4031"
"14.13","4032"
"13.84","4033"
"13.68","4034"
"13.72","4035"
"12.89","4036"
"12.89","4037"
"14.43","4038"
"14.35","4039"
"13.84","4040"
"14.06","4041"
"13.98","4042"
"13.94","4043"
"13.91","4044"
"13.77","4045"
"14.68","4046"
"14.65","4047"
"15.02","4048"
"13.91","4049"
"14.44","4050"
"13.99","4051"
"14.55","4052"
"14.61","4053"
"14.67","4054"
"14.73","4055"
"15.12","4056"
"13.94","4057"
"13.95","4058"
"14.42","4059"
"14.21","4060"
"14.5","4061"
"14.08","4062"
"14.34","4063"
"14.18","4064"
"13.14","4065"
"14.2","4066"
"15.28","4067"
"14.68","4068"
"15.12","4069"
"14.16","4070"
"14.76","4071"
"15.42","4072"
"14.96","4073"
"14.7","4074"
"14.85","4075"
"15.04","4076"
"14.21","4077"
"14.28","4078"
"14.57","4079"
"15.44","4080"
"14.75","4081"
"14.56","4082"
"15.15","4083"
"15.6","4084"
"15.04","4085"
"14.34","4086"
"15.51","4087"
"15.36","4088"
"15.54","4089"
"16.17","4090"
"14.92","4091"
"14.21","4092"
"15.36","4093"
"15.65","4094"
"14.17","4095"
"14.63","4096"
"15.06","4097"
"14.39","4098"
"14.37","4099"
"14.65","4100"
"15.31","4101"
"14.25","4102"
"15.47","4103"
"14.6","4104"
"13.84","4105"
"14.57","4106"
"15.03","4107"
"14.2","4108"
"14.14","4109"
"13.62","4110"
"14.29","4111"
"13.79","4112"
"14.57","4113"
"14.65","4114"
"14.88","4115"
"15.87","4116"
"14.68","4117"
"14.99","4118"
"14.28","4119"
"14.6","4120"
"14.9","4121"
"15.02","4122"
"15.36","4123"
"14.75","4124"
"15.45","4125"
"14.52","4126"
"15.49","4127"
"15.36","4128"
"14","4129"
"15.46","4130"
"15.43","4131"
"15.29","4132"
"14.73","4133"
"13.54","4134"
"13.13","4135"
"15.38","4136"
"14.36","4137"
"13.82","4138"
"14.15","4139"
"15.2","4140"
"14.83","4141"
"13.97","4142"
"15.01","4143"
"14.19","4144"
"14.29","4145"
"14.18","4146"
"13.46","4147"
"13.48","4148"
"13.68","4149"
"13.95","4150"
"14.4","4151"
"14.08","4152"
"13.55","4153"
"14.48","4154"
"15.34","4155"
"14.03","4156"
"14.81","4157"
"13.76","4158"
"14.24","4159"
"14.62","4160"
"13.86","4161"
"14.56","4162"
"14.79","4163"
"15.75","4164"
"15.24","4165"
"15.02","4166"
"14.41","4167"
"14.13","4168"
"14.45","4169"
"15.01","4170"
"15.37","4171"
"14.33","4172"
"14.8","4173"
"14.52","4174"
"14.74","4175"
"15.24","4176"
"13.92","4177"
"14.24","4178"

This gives -1.0 angstrom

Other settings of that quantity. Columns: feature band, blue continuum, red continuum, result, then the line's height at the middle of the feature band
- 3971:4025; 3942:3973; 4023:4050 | 0.1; 13.8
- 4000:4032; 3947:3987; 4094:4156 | -0.3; 13.8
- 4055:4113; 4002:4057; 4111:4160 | -1.4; 14.3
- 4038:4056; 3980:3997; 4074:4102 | 0.2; 14.5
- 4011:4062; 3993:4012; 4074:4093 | 0.2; 14.2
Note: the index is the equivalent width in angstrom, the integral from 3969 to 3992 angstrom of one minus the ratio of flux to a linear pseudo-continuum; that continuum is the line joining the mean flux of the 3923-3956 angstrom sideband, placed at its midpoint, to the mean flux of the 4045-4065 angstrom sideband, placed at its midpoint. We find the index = 0.62 angstrom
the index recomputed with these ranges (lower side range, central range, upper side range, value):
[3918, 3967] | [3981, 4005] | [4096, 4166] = 0.0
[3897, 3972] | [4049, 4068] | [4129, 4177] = -0.4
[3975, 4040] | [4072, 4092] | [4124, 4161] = -1.2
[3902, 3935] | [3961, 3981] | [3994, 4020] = 1.2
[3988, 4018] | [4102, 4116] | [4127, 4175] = -0.2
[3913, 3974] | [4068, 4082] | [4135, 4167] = -0.7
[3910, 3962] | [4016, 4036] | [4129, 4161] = -0.2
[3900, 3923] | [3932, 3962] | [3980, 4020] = 1.1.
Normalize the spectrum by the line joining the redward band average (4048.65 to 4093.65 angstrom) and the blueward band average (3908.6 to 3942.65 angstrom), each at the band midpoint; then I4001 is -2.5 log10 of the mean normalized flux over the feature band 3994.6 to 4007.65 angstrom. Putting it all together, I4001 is 0.034 mag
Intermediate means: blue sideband 13.4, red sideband 14.7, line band 13.6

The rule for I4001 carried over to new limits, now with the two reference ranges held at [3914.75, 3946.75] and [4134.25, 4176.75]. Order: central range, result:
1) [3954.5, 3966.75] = -0.03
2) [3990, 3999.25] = -0.01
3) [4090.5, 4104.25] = -0.05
